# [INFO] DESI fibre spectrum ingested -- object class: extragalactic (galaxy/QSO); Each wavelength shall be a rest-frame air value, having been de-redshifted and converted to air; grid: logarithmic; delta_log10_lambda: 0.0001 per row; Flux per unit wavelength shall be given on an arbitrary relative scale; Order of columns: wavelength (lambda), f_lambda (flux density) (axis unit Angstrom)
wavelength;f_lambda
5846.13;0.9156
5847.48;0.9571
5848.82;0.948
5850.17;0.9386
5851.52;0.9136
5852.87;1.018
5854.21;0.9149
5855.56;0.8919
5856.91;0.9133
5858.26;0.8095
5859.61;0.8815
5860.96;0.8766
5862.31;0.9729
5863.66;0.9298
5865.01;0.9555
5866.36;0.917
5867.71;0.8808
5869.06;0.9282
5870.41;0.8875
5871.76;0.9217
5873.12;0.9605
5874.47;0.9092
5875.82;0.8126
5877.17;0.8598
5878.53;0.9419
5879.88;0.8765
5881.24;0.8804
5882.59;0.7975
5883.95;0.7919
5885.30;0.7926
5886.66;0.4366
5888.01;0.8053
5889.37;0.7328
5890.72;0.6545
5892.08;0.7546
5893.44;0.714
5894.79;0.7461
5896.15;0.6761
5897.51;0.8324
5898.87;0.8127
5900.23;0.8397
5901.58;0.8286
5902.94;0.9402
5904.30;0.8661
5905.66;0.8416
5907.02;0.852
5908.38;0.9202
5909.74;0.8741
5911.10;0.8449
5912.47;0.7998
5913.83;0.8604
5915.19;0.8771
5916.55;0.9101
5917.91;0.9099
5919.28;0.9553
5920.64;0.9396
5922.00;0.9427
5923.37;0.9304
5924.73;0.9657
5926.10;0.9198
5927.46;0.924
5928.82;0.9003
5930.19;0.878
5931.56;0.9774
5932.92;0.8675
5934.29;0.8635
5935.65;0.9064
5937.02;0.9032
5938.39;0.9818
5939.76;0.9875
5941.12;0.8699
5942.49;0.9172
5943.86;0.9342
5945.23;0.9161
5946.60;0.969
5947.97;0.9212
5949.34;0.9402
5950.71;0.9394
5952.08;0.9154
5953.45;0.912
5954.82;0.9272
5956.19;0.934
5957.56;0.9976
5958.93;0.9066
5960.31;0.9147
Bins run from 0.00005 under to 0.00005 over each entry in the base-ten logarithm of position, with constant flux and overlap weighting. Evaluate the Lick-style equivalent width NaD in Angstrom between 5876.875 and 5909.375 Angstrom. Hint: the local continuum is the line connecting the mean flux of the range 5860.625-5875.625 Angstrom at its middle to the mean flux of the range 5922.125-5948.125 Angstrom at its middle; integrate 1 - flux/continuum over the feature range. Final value 4.3 Angstrom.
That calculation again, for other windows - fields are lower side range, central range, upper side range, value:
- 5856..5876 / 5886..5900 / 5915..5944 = 2.9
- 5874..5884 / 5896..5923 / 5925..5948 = 0.7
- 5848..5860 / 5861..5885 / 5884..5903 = -1.6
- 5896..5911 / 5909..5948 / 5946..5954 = -0.8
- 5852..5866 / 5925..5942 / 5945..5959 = 0.3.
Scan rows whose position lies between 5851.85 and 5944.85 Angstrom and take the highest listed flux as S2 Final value 1.018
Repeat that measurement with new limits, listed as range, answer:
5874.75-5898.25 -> 0.9419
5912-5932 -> 0.9774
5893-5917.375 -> 0.9402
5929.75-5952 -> 0.9875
